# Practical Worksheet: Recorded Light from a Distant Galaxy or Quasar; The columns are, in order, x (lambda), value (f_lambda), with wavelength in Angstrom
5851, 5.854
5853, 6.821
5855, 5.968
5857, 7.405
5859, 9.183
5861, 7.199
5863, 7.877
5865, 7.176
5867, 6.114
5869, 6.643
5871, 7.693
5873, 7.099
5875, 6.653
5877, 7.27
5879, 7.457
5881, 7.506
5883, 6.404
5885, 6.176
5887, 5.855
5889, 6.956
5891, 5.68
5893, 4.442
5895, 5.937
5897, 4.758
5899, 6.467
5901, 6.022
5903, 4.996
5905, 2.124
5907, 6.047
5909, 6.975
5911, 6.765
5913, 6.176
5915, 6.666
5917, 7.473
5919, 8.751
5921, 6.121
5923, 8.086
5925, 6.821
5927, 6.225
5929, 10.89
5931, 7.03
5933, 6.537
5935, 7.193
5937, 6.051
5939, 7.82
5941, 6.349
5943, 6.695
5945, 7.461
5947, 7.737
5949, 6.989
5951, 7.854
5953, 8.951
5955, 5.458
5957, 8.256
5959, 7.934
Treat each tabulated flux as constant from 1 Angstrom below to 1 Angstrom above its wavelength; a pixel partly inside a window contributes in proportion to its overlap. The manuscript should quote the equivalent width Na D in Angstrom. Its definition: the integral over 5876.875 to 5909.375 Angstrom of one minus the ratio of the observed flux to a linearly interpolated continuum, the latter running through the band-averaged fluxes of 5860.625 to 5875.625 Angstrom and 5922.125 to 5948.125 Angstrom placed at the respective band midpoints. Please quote 5.7 Angstrom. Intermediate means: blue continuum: 7.06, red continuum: 7.29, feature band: 5.89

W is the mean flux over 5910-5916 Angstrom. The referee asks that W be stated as 6.54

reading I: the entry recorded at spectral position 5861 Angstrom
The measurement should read 7.199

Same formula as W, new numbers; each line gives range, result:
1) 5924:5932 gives 7.74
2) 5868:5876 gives 7.02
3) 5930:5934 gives 6.78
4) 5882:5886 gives 6.29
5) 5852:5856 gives 6.39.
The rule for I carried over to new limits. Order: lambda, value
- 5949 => 6.989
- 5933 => 6.537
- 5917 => 7.473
